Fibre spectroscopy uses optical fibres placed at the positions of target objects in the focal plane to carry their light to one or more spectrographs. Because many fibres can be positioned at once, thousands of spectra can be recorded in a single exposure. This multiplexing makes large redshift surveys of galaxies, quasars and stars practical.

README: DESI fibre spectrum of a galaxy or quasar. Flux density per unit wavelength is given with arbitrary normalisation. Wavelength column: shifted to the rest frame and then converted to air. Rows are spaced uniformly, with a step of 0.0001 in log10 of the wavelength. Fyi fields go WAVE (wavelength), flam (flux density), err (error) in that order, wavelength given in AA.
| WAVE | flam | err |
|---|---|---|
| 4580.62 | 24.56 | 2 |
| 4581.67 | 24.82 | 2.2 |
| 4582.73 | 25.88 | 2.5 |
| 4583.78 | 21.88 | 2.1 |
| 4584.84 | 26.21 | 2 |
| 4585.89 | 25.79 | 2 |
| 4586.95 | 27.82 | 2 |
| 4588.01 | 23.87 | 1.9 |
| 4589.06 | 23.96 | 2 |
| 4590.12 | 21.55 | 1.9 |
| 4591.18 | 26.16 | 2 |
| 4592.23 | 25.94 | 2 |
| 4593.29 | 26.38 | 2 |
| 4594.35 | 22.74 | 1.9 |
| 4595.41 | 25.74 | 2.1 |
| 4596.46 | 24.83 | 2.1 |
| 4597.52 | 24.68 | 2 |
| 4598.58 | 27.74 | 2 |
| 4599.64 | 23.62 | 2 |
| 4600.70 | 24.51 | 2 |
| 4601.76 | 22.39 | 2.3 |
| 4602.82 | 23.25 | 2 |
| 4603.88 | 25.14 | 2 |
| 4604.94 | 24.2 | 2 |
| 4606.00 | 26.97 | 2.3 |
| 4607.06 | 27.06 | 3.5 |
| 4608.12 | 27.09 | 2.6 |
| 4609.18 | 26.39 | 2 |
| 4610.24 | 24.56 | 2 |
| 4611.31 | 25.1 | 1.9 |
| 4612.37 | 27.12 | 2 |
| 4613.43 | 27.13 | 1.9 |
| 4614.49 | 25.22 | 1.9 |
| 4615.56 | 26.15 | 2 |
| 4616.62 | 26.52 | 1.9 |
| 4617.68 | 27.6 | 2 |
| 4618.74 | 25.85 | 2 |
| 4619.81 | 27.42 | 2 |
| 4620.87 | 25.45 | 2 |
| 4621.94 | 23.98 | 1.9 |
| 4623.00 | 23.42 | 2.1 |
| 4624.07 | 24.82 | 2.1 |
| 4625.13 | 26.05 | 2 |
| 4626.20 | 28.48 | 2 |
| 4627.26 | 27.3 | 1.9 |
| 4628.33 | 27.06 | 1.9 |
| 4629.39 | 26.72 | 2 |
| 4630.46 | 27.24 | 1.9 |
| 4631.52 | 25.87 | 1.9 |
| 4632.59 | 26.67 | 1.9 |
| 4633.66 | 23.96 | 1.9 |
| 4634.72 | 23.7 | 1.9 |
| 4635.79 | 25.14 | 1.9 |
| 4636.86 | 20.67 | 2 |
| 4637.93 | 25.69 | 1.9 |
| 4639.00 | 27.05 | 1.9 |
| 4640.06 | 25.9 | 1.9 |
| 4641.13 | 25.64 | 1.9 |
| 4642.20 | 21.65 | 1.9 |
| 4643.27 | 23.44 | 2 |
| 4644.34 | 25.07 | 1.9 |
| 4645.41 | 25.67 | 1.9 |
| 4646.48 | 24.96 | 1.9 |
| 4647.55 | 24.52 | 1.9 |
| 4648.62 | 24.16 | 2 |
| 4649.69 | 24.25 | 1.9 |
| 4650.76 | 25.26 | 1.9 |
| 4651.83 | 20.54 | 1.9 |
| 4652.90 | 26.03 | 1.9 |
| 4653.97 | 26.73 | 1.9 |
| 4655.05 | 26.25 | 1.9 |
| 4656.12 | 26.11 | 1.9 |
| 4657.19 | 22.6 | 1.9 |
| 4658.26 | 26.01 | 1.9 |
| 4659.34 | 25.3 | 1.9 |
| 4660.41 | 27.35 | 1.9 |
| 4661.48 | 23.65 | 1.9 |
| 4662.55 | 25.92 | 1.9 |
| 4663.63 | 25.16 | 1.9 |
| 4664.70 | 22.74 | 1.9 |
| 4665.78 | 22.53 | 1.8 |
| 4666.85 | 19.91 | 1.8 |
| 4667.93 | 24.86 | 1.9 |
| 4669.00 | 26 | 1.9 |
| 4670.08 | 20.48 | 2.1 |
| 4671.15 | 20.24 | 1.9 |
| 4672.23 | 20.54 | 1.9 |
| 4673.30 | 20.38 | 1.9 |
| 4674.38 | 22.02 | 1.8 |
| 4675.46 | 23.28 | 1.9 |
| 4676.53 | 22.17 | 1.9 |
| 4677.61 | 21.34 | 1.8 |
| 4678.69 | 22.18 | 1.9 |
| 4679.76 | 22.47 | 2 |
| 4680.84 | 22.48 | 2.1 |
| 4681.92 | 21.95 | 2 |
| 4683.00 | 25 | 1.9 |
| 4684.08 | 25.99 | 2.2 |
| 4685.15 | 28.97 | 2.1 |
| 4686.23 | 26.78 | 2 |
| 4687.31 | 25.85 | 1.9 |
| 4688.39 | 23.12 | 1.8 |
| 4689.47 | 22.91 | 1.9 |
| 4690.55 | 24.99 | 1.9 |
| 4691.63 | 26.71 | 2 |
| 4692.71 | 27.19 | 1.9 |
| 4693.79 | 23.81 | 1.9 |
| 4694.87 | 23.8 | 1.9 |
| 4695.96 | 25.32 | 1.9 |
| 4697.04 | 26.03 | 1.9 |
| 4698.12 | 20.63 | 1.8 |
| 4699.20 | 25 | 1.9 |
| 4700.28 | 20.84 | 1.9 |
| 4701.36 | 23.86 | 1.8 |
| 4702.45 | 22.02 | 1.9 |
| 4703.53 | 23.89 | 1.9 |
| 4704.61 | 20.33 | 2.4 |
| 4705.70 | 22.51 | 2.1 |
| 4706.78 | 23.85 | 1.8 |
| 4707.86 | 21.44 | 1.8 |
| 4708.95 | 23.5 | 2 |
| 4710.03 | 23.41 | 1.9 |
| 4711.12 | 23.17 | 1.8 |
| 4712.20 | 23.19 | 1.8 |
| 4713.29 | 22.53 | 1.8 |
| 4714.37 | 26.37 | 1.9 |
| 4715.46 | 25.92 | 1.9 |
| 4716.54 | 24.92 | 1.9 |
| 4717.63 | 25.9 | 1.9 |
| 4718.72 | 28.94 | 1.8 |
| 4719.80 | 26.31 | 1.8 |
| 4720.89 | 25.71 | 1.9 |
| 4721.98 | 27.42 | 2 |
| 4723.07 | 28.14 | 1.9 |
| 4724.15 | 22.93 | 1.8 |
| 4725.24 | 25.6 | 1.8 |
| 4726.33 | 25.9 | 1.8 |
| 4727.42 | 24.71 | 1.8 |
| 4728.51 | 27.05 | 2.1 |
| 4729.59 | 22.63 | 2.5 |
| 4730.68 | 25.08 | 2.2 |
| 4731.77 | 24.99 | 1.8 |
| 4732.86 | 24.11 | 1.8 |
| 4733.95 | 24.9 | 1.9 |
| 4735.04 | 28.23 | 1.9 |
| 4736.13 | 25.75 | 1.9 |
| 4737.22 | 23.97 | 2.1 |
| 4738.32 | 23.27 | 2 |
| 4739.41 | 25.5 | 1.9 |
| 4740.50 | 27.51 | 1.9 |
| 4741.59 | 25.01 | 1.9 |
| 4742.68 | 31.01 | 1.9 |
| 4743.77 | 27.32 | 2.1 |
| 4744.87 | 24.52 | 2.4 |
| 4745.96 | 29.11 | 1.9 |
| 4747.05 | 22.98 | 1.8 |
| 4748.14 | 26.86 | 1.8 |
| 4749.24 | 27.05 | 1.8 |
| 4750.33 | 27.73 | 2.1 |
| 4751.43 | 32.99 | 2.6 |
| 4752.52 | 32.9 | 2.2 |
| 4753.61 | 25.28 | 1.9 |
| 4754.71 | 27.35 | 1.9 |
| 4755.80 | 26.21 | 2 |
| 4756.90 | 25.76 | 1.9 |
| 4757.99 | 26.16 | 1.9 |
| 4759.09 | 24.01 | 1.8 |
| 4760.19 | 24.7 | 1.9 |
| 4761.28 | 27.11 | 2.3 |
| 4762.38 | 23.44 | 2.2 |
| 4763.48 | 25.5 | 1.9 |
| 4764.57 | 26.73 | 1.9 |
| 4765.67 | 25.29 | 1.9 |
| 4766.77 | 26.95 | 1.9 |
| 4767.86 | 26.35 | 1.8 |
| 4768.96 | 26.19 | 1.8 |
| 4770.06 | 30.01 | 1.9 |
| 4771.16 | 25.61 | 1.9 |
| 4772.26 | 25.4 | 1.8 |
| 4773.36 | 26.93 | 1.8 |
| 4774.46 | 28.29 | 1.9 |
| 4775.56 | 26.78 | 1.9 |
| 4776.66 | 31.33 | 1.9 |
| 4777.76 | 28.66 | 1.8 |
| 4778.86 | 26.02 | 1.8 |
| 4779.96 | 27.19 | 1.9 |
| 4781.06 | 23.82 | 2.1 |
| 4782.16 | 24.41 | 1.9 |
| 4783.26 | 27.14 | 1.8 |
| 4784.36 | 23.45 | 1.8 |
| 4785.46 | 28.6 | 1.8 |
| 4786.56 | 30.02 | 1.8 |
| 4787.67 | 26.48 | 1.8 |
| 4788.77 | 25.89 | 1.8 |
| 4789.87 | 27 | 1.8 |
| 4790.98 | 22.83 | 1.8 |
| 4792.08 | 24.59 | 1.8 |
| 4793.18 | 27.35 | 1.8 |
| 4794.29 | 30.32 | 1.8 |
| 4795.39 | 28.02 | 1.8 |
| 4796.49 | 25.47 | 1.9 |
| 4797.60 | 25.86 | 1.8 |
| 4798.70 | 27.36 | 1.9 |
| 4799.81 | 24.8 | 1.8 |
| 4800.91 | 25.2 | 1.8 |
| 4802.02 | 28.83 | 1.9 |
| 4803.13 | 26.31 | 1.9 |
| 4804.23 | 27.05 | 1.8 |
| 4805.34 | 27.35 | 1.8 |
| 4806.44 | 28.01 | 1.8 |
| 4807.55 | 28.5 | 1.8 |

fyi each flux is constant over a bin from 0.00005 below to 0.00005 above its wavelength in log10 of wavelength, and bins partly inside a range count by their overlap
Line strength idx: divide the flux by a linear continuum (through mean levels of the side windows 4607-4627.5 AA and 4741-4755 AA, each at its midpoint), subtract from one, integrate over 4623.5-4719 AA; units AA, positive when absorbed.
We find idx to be 8.80 AA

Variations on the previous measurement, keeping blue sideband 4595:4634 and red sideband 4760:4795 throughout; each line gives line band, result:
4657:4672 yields 1.33 AA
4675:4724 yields 3.64 AA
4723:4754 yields 0.14 AA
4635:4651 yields 0.83 AA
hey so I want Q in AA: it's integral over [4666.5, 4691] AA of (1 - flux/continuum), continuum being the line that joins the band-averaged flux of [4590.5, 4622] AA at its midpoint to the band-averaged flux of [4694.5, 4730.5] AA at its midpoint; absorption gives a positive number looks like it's 1.50 AA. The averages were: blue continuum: 25.6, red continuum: 24.4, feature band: 23.2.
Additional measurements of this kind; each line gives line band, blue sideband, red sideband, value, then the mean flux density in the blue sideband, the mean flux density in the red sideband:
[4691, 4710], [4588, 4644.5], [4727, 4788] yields 1.8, 25.3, 26.5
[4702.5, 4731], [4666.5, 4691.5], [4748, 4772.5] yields 0.3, 23.3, 26.8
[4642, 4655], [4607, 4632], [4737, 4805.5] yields 0.9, 26.2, 26.7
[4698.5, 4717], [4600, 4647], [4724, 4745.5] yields 1.6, 25.5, 25.6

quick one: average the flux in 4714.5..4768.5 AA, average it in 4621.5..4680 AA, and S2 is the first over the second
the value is 1.08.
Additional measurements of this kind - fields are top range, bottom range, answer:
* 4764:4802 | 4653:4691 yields 1.12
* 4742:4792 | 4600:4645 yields 1.05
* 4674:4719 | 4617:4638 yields 0.93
